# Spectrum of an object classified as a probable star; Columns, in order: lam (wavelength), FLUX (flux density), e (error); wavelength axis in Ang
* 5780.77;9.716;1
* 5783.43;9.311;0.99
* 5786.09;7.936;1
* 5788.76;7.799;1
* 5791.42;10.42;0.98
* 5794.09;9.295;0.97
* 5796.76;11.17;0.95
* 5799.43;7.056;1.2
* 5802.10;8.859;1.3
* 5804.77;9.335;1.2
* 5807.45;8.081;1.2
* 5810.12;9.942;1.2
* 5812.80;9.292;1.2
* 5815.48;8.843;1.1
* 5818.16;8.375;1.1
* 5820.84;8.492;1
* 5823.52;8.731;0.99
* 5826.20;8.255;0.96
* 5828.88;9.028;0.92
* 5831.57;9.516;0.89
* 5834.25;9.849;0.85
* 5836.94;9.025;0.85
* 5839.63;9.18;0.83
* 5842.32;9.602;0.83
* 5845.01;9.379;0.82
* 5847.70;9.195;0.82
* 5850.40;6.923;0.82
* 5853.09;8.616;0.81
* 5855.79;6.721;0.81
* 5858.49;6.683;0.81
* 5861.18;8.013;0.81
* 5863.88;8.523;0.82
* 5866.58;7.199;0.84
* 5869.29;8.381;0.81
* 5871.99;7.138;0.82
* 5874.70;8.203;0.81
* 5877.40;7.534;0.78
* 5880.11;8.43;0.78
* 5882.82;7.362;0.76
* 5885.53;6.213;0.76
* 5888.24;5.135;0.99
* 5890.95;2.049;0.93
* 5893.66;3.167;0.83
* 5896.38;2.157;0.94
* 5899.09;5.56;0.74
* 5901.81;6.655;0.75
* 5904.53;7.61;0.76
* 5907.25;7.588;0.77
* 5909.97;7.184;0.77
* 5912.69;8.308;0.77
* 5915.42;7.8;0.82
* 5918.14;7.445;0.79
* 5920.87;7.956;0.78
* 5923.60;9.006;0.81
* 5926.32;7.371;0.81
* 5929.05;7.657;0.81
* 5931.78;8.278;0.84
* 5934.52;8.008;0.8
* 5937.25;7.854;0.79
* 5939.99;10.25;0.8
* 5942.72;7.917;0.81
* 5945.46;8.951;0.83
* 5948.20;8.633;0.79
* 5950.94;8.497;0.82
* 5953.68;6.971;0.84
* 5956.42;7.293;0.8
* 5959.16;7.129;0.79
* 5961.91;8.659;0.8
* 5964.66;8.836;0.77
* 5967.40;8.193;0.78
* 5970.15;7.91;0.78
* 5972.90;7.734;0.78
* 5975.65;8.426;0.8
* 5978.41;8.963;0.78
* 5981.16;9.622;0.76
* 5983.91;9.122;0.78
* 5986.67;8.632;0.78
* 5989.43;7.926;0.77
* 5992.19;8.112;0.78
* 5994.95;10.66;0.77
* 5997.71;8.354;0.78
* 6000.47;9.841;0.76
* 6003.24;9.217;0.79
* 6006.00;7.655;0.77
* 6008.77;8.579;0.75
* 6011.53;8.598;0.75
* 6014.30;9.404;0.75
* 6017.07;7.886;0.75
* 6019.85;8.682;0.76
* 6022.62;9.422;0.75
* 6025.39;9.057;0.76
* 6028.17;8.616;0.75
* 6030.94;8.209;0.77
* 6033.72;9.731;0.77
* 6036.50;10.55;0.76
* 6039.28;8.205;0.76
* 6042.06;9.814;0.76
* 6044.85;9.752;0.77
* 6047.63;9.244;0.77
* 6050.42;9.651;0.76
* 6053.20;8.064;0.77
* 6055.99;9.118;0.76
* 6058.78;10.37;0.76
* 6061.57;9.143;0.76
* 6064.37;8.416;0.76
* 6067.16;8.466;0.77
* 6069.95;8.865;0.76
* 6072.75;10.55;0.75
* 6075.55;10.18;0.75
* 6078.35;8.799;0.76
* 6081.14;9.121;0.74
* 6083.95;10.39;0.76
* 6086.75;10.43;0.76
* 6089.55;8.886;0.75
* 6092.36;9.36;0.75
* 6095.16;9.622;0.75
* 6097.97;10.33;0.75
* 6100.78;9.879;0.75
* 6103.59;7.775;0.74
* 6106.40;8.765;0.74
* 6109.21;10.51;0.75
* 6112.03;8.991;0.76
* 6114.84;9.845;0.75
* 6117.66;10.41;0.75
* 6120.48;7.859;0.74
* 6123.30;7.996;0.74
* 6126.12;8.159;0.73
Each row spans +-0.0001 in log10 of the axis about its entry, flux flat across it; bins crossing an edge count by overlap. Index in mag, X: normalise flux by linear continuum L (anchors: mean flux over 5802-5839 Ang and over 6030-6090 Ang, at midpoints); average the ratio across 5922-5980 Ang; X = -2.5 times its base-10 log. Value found 0.12 mag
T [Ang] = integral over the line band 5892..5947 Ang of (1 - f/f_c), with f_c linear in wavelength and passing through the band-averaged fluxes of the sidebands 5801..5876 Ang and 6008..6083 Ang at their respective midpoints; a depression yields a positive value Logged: 9.2 Ang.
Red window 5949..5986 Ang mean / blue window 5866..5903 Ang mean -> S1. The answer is 1.37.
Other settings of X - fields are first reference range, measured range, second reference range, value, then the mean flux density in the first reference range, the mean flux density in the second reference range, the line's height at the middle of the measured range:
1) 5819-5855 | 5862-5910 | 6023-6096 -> 0.36 mag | 8.87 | 9.33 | 8.97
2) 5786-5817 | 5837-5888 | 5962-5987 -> 0.12 mag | 9.04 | 8.61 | 8.89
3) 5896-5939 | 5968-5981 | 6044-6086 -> -0.03 mag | 7.42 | 9.35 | 8.17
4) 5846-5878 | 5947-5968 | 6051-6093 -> 0.06 mag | 7.78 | 9.35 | 8.5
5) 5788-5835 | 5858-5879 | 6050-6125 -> 0.17 mag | 9.02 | 9.32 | 9.08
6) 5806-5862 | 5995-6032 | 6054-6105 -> 0.05 mag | 8.66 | 9.41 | 9.21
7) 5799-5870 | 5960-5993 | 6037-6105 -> 0.07 mag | 8.58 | 9.37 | 9.05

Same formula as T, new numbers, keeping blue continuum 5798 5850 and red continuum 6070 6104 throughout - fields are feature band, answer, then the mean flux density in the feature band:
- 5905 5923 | 2.75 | 7.76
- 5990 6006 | 0.61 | 9.04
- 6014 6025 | 0.74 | 8.81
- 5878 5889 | 2.61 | 6.92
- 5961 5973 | 1.29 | 8.31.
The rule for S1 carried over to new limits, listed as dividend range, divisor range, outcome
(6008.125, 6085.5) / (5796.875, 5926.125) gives 1.18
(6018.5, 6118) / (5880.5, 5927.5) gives 1.46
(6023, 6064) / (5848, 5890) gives 1.25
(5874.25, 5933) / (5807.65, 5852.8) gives 0.75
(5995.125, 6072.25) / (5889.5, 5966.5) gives 1.23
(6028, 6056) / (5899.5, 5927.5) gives 1.21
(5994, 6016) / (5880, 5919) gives 1.48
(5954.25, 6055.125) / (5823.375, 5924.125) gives 1.17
